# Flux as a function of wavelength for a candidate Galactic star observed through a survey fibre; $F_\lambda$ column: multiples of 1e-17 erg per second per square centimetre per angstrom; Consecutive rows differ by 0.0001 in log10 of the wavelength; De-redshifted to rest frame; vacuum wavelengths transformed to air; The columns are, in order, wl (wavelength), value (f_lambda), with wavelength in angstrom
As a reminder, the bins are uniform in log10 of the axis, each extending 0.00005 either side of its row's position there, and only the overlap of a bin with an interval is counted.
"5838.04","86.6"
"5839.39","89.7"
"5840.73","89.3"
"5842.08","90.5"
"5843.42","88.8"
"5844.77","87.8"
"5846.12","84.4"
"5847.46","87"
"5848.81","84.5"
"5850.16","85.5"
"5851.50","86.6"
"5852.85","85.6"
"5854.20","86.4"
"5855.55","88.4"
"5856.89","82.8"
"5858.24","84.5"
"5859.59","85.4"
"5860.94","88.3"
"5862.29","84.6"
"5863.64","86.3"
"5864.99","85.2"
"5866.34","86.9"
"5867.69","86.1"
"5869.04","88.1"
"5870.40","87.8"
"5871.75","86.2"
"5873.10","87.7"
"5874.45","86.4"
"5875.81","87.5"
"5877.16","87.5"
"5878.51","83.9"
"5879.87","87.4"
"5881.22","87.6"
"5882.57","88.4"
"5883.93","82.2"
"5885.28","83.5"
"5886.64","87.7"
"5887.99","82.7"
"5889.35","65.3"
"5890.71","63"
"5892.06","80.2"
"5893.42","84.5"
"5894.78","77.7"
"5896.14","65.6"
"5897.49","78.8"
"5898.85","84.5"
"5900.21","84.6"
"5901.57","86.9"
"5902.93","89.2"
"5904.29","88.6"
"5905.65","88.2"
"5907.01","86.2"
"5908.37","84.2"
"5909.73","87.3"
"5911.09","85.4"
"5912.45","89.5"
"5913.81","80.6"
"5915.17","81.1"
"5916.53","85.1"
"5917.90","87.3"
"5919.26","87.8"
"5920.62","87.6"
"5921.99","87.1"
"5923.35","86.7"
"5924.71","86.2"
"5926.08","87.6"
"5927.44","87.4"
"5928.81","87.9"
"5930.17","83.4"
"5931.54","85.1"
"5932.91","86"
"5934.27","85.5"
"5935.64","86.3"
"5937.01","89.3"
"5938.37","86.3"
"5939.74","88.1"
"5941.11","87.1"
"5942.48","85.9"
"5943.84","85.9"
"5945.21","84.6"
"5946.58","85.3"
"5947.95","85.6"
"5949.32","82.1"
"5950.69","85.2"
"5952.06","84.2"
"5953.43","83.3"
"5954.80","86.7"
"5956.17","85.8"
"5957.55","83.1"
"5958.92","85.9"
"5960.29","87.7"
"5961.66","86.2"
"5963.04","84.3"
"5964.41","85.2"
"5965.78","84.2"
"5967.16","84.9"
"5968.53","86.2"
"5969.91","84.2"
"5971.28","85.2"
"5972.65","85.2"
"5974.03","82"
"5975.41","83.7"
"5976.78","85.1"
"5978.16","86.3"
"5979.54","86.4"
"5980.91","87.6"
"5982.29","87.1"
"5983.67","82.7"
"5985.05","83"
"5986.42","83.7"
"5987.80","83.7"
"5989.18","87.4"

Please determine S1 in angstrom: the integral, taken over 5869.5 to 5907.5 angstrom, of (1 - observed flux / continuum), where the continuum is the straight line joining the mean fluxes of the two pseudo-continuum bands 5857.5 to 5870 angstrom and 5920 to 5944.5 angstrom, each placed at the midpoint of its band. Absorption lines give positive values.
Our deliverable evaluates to 1.4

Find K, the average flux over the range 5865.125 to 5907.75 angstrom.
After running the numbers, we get 83.6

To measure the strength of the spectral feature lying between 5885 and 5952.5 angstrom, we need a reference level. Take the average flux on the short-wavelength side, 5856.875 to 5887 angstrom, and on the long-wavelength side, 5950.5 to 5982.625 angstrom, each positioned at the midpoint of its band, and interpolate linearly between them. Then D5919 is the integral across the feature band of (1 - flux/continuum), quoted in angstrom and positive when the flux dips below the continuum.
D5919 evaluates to 1.2 angstrom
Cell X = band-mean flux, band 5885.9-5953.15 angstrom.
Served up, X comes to 84.3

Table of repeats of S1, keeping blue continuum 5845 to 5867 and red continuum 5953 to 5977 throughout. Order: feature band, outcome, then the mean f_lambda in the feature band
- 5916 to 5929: -0.27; 87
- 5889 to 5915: 1.11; 81.8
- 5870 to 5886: -0.13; 86.3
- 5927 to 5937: -0.11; 86.1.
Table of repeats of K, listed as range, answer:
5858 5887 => 86.3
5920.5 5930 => 87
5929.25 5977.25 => 85.3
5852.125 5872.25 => 86.2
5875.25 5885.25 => 86.2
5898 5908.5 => 86.5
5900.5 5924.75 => 86.4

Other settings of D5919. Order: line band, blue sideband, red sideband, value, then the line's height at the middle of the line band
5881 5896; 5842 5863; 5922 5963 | 1.1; 86.1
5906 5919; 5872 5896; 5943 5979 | -0.3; 83.2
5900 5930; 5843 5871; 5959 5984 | -0.3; 85.7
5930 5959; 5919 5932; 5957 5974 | 0.1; 85.9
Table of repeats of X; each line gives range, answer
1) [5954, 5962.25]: 85.9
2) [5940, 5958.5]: 85.1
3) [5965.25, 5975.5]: 84.4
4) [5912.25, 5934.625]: 85.9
